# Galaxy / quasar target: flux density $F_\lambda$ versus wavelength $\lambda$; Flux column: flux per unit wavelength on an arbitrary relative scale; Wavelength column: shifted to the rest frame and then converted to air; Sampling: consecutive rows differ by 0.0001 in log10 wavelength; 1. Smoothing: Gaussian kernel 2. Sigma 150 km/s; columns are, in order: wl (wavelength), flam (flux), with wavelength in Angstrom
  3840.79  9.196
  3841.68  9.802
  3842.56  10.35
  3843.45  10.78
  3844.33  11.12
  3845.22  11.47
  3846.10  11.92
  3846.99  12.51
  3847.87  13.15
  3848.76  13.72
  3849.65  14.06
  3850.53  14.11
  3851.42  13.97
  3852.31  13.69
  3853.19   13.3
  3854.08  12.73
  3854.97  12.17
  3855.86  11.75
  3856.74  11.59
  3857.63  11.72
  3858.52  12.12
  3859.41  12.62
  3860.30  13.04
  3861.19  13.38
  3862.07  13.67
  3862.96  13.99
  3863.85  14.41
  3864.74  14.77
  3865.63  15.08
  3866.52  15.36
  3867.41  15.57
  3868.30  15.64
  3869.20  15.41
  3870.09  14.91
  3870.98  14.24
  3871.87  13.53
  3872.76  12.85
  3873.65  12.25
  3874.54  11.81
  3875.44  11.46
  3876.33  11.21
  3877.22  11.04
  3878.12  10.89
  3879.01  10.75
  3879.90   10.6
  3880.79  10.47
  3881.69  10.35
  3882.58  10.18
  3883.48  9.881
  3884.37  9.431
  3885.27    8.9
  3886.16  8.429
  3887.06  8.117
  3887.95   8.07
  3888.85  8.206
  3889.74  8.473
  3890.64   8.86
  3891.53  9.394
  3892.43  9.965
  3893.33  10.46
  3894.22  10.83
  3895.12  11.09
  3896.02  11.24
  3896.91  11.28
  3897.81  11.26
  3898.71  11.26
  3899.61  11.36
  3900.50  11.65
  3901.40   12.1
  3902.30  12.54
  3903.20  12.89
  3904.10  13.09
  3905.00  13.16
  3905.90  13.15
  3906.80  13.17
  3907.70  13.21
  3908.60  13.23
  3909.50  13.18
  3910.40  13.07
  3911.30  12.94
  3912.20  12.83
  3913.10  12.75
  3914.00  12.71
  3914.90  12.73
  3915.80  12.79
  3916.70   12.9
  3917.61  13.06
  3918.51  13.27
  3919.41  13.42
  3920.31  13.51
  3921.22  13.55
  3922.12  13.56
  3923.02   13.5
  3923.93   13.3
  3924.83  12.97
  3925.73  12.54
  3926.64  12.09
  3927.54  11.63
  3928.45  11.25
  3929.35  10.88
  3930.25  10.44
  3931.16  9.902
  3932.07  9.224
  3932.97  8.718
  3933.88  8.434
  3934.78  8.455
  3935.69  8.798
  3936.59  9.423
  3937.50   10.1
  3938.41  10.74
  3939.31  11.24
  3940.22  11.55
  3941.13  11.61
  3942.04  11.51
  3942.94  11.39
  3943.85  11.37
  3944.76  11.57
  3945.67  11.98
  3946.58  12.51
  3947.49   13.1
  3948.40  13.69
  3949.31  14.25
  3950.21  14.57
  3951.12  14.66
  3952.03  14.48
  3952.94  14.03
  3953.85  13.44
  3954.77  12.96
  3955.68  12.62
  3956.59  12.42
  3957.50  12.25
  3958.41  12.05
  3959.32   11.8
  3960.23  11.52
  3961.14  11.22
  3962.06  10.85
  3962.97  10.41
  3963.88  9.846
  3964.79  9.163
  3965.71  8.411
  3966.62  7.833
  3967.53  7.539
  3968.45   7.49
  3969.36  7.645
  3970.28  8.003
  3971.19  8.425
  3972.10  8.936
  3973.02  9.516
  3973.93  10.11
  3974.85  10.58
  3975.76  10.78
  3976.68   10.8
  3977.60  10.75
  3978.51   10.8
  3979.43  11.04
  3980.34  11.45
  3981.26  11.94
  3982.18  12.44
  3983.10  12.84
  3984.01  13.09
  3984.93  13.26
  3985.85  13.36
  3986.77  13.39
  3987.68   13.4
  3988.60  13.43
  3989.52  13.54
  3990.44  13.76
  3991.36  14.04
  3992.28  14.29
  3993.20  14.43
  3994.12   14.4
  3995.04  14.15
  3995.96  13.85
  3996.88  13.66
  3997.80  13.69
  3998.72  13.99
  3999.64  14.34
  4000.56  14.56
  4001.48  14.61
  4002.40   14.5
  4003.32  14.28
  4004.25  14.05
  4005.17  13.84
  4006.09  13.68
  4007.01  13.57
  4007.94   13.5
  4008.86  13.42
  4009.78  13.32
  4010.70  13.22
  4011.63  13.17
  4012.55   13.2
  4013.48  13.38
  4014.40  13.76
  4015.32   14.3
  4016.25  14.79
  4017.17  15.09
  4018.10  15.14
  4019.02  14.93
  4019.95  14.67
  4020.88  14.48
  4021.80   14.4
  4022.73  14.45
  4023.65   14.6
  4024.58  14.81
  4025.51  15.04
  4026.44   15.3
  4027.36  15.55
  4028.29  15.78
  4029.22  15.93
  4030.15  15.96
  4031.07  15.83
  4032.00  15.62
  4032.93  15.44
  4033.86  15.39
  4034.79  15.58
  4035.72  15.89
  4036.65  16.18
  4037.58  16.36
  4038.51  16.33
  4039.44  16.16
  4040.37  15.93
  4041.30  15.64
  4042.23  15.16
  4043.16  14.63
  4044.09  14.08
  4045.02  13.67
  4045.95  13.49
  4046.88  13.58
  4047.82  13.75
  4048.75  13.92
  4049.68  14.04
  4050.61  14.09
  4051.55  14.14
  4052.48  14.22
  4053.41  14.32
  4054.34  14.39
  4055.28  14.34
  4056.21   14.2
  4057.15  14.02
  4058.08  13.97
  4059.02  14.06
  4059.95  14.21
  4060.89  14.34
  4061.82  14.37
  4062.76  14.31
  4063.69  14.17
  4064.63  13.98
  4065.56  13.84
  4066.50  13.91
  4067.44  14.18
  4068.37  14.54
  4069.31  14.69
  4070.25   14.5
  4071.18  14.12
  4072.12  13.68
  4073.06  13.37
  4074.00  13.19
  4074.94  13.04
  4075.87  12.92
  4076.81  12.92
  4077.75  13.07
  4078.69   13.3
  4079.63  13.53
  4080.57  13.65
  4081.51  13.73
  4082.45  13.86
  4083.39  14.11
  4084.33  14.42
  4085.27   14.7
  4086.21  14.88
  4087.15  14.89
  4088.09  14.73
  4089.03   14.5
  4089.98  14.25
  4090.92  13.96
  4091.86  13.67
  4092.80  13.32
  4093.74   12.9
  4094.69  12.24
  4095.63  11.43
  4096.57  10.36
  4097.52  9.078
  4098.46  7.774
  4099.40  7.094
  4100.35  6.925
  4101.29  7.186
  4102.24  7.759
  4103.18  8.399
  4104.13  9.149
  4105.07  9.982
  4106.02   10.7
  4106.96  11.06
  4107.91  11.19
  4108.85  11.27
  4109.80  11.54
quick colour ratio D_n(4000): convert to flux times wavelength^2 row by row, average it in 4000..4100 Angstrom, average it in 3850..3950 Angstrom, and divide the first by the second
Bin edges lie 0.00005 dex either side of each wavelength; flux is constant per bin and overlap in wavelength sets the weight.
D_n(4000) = 1.27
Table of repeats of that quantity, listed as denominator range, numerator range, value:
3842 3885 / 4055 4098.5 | 1.20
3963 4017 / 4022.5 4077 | 1.22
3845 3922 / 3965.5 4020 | 1.09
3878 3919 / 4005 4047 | 1.39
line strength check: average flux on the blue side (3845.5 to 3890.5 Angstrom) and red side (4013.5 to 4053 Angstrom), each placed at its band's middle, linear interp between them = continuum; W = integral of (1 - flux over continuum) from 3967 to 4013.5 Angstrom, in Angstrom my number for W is 5.88 Angstrom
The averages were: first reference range 12.2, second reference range 14.9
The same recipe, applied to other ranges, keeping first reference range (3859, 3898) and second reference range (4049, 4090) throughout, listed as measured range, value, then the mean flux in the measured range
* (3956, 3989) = 5.2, 10.8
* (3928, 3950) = 2.6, 11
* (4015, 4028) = -1.4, 14.8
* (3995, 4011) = -0.8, 13.9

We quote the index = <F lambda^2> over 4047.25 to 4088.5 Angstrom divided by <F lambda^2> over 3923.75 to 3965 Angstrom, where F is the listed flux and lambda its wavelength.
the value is 1.29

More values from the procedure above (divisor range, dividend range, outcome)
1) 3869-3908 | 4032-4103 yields 1.33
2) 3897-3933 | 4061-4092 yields 1.22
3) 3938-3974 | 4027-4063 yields 1.38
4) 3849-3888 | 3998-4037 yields 1.27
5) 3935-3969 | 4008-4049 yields 1.34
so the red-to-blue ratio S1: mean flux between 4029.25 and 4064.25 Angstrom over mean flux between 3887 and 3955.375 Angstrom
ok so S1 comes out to 1.2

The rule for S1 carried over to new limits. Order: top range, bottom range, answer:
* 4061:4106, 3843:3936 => 1.05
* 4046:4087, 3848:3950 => 1.17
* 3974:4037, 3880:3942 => 1.23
